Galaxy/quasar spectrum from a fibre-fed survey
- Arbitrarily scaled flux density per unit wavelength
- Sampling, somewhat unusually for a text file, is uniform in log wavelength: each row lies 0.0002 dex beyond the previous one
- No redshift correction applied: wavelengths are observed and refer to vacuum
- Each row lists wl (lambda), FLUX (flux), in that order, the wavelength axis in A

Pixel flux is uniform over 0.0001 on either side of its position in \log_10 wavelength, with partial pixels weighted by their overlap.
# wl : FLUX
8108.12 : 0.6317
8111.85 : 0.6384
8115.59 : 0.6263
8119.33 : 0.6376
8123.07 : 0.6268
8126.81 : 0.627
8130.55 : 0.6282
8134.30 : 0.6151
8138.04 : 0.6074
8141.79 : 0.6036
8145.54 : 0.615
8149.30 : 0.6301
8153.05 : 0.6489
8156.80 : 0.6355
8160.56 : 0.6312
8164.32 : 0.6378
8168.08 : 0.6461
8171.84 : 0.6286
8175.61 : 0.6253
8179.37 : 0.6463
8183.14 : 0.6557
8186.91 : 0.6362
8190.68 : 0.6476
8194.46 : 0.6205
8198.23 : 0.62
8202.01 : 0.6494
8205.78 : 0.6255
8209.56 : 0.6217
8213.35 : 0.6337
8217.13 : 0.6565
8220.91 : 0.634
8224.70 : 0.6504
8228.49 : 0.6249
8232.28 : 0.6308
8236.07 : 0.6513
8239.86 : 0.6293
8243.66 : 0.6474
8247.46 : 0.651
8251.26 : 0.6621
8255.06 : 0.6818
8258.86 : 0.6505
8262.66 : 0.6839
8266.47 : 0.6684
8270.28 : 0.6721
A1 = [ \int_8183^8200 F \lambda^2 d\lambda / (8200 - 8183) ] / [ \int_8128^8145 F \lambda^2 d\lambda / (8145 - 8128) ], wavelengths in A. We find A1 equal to 1.05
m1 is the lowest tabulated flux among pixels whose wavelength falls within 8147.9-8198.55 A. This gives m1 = 0.62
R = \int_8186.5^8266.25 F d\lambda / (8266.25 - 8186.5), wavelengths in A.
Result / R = 0.644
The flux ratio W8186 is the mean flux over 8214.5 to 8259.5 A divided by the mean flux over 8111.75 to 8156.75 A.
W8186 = 1.0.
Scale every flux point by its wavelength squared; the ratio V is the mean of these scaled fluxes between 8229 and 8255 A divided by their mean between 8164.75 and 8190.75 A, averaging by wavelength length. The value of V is 1.0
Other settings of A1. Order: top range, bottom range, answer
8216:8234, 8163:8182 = 1.01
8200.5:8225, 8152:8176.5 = 1.01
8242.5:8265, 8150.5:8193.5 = 1.06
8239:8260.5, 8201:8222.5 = 1.04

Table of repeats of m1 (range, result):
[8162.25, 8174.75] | 0.6286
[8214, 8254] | 0.6249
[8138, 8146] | 0.6036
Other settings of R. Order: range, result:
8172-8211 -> 0.635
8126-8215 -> 0.631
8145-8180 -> 0.635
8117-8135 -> 0.628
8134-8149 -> 0.612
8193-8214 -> 0.628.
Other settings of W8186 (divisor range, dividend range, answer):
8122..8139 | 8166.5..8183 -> 1.03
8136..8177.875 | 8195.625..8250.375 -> 1.02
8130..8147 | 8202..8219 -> 1.04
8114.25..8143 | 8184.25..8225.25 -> 1.02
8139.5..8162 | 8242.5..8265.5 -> 1.06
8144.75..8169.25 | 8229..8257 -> 1.02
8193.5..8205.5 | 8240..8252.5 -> 1.03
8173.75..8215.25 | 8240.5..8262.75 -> 1.04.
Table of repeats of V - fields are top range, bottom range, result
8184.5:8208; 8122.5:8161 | 1.03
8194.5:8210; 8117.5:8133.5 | 1.02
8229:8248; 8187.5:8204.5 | 1.02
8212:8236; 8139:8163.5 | 1.04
